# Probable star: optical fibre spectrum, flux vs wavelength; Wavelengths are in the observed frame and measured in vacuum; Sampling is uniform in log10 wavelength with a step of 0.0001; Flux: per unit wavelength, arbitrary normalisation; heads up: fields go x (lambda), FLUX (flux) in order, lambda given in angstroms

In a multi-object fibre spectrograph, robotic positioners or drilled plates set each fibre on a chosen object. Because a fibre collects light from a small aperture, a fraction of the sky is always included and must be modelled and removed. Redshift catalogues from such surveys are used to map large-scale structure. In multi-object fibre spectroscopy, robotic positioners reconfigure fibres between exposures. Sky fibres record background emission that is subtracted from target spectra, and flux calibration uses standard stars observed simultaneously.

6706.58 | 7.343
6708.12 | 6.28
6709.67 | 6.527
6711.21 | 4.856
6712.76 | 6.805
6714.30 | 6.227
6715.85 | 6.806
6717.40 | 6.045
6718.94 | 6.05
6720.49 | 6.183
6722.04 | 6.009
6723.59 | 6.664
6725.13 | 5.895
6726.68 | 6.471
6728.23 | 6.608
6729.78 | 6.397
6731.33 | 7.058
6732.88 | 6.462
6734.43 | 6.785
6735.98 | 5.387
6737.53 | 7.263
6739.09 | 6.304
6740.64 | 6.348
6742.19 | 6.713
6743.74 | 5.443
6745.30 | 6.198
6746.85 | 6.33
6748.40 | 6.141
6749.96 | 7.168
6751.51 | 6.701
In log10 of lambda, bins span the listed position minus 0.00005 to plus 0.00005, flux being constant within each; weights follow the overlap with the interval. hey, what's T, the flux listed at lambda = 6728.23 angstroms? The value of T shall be 6.608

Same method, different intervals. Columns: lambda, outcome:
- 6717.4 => 6.045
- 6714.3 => 6.227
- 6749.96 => 7.168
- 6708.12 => 6.28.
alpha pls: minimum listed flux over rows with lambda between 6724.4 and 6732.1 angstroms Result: 5.895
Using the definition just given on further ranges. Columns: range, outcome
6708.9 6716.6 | 4.856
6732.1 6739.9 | 5.387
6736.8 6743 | 6.304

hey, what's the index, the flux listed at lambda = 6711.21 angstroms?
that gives 4.856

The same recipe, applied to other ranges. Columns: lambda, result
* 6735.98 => 5.387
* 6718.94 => 6.05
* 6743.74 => 5.443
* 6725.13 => 5.895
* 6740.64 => 6.348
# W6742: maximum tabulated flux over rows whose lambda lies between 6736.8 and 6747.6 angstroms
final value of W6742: 7.263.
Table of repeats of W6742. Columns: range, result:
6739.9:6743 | 6.713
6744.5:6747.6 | 6.33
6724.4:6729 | 6.608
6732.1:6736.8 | 6.785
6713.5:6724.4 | 6.806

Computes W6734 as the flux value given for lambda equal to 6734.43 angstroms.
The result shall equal 6.785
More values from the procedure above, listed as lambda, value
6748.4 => 6.141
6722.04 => 6.009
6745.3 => 6.198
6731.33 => 7.058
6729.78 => 6.397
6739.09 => 6.304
